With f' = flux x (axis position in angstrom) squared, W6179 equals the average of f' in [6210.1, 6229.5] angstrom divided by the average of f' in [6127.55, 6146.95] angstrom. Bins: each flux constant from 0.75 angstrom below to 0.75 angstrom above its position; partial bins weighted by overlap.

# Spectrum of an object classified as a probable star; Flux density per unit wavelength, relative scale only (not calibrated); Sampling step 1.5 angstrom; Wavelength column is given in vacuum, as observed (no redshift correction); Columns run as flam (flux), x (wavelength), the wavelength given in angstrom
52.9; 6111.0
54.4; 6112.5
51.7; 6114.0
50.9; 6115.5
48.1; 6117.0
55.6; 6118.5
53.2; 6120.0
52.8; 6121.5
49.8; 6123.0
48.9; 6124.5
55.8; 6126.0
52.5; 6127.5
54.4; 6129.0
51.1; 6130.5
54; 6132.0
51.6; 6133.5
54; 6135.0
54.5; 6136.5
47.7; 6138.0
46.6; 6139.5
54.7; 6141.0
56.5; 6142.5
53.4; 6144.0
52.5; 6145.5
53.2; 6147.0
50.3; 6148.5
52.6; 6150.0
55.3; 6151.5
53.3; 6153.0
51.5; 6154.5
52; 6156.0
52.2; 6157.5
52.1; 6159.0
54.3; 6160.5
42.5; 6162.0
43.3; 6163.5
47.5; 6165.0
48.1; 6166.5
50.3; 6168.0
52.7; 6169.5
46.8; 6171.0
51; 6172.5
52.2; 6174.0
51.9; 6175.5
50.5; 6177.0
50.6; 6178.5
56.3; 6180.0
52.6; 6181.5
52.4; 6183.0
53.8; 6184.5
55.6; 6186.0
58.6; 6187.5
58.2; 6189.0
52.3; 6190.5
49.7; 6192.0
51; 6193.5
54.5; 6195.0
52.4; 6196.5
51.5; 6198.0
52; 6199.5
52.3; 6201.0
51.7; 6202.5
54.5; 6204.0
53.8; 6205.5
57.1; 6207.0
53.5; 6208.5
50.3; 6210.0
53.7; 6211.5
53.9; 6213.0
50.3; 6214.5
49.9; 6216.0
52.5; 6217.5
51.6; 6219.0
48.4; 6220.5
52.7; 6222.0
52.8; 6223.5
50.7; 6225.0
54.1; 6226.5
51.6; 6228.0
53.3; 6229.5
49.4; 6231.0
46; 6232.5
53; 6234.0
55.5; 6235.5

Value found 1.0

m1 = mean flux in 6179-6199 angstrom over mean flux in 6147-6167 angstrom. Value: 1.06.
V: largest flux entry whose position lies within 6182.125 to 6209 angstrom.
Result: 58.6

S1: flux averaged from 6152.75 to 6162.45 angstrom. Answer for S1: 51.3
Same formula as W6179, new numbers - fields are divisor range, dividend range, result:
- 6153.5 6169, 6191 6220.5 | 1.07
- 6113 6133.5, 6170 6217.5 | 1.03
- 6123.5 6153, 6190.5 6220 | 1.02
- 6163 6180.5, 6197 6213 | 1.07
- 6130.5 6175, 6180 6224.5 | 1.05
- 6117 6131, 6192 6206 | 1.02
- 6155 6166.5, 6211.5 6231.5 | 1.07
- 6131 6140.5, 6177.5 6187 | 1.06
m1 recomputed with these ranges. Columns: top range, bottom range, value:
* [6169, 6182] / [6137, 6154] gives 0.98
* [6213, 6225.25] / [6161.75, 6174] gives 1.06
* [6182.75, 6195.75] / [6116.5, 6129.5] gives 1.03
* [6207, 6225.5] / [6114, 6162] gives 0.99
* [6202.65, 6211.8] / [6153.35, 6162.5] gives 1.05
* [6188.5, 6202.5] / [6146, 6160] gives 1.00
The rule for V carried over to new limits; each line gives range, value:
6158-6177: 54.3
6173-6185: 56.3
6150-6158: 55.3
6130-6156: 56.5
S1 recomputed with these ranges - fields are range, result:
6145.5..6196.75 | 51.8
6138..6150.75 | 52.2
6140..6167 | 51.4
